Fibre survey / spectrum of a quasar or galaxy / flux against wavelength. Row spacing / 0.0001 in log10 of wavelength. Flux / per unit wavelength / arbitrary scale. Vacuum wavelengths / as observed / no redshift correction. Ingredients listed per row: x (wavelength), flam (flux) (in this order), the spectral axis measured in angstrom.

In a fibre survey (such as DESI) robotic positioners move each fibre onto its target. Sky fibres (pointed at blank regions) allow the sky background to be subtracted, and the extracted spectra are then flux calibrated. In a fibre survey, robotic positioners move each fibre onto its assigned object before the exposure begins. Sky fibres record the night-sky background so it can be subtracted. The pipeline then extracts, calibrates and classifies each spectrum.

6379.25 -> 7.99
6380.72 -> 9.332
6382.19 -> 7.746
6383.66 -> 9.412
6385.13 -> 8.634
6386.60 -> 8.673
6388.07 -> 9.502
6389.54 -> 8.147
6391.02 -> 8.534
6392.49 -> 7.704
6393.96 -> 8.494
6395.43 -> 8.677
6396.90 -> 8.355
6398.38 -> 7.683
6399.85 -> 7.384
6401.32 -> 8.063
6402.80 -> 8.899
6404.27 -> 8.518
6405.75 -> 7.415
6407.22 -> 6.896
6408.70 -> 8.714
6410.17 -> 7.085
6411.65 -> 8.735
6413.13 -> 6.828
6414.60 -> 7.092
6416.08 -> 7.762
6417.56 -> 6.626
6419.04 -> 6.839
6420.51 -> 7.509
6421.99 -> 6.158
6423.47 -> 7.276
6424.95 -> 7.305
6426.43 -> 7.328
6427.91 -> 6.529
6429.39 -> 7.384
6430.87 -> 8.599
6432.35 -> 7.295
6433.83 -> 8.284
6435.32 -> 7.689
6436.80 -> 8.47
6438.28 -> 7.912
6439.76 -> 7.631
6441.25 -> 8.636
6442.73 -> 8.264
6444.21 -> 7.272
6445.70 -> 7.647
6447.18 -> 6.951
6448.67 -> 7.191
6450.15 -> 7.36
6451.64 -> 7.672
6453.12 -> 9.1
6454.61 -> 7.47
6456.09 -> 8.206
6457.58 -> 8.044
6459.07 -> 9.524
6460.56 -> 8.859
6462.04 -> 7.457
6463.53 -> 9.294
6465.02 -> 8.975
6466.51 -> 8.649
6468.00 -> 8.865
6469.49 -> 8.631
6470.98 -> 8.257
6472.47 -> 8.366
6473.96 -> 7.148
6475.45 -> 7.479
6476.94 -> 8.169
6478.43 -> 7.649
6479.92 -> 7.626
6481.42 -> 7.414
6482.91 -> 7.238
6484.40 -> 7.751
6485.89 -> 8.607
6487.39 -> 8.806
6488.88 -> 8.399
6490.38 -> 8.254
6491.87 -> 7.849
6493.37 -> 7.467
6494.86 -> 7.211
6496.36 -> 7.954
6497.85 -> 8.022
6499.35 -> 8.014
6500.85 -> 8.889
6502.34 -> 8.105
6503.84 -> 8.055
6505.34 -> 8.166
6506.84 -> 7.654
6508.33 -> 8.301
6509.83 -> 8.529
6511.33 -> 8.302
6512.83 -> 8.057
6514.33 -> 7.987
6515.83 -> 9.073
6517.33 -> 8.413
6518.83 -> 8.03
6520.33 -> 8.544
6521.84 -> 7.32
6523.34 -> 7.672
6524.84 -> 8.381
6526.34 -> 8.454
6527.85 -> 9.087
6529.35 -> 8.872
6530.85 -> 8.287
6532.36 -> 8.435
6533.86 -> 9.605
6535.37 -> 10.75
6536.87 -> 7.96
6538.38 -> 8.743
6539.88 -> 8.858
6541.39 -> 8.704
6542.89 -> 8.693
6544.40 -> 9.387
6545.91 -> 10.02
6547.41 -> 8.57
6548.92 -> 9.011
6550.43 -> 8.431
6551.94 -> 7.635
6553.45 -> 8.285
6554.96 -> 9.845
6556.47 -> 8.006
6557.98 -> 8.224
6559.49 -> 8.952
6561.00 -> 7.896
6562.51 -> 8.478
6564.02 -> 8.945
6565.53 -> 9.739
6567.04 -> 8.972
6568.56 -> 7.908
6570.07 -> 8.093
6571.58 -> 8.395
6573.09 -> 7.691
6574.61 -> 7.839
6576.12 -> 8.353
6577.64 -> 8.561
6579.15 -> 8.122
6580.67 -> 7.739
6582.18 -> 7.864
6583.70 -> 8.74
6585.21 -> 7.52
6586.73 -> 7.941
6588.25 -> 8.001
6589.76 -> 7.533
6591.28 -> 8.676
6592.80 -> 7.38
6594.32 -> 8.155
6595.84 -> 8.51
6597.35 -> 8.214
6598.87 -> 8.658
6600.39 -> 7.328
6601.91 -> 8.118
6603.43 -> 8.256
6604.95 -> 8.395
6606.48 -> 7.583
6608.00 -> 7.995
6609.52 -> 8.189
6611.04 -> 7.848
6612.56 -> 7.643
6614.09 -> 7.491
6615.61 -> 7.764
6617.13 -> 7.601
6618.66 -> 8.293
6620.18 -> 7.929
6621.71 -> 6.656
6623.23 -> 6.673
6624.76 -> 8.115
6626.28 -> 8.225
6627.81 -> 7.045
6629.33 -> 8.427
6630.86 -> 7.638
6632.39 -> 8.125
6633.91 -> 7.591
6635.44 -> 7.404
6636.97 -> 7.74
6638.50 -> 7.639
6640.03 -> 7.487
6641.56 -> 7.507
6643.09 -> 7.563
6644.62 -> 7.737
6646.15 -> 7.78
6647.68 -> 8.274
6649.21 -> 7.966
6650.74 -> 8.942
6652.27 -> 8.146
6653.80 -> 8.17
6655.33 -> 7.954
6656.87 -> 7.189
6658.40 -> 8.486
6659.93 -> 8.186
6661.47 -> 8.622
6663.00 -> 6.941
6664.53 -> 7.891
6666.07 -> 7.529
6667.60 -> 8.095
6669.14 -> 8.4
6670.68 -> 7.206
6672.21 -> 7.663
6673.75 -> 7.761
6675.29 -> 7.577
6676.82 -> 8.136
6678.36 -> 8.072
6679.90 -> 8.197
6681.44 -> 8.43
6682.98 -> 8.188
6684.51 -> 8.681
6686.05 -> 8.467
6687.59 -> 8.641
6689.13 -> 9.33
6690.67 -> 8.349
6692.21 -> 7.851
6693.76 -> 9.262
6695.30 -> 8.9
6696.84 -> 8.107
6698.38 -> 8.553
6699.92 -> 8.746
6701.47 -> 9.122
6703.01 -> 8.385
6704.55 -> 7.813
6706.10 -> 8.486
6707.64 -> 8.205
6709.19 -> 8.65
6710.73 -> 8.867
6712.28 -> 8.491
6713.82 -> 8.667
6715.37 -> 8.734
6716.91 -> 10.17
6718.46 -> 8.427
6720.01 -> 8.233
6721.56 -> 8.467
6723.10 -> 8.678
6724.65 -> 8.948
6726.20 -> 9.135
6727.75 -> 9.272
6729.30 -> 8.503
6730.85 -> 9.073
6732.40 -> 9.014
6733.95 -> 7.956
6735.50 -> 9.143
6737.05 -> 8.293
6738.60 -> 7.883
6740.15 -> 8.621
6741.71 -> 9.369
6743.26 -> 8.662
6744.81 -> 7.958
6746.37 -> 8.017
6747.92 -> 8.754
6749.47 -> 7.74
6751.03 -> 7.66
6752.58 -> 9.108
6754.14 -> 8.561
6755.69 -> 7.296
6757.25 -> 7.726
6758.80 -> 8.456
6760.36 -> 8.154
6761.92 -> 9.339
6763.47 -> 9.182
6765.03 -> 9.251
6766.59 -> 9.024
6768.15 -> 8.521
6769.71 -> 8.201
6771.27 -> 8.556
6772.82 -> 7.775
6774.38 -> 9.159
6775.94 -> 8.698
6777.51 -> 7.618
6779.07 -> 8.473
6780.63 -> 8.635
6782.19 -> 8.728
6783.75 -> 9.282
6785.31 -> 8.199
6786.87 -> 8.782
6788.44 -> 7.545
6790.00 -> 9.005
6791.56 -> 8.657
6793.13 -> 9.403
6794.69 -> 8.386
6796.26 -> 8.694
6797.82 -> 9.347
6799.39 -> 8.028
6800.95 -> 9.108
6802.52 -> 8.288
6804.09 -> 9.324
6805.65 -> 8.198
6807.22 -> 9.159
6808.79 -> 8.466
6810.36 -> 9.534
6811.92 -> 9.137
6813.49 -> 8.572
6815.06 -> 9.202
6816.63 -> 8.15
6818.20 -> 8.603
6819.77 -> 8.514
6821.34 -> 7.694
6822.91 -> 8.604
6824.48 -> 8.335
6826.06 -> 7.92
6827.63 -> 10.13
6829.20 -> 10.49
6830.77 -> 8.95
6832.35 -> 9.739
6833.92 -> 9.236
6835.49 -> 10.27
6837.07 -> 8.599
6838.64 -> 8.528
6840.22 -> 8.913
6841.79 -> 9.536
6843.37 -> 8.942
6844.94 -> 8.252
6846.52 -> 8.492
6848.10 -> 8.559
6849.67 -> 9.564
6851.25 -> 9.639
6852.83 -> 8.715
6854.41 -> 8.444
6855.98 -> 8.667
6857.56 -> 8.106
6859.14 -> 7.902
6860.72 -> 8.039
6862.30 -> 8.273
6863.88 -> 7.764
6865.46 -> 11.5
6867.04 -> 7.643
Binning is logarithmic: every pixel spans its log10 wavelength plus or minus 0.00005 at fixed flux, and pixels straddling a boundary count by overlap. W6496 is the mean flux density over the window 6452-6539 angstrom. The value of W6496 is 8.28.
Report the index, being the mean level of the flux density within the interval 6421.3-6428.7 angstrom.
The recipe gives 6.93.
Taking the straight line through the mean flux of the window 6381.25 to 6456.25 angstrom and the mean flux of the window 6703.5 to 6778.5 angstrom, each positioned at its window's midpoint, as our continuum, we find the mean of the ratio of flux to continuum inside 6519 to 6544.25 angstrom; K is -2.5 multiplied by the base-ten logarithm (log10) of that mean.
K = -0.073 mag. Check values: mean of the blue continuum 7.83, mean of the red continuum 8.55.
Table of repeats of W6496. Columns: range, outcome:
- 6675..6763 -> 8.53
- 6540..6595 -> 8.4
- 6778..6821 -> 8.7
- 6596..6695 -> 7.97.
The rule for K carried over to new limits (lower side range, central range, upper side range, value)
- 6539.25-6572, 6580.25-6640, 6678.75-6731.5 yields 0.11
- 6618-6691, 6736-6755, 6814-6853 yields 0.01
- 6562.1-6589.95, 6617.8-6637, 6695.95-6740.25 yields 0.10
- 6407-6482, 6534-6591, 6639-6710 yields -0.07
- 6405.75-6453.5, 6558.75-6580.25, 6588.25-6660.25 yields -0.08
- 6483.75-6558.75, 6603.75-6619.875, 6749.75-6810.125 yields 0.08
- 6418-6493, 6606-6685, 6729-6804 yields 0.06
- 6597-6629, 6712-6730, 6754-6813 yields -0.06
